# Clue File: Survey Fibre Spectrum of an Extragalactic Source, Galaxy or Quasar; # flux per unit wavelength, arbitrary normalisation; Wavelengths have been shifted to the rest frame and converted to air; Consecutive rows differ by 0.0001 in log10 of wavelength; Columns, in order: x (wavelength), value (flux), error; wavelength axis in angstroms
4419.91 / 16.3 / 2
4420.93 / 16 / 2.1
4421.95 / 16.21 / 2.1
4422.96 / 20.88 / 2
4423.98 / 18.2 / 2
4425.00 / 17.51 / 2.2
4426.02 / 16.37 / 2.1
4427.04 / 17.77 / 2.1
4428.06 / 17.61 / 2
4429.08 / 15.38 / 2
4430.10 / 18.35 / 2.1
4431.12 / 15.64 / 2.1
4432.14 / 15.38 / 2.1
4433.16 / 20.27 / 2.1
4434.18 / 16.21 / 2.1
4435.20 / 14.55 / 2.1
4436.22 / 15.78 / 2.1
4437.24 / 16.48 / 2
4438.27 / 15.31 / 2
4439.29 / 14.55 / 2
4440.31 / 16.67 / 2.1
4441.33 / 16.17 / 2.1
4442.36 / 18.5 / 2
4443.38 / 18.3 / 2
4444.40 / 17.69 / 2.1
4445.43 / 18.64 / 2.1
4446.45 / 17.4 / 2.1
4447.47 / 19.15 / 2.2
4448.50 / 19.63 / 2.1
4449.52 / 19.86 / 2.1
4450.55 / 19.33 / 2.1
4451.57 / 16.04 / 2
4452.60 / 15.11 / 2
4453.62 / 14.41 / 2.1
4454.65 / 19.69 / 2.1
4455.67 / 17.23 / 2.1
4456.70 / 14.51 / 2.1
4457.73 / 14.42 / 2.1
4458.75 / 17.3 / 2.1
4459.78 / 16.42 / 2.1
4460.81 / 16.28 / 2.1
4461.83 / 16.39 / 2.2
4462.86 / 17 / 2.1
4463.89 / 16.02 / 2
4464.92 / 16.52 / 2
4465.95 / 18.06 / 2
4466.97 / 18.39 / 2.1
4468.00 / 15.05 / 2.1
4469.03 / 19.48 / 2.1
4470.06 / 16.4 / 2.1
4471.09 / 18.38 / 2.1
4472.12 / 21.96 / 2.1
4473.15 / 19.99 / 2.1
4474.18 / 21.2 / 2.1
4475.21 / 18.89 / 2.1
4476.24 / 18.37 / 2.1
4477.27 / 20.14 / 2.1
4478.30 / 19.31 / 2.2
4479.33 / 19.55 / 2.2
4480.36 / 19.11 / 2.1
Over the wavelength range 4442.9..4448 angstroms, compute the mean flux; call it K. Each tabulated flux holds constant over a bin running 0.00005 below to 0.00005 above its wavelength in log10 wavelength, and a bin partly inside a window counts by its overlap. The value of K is 18.2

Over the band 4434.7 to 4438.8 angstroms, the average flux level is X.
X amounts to 15.5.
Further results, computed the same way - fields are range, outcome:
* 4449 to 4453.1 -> 17.6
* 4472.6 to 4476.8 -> 19.6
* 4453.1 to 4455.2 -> 17.1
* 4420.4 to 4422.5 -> 16.3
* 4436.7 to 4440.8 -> 15.7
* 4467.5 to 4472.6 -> 18.2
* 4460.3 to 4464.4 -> 16.4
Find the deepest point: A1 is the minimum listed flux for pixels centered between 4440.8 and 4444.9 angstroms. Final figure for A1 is 16.17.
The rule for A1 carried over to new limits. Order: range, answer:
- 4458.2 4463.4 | 16.28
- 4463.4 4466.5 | 16.02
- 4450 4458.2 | 14.41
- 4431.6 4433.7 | 15.38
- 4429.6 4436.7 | 14.55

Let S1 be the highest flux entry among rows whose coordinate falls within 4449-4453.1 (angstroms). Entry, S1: 19.86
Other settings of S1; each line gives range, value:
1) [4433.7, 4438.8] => 16.48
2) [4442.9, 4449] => 19.63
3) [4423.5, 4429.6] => 18.2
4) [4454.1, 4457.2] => 19.69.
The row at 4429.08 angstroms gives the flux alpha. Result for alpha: 15.38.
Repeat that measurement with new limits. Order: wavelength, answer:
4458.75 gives 17.3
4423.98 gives 18.2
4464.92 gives 16.52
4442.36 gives 18.5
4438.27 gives 15.31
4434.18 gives 16.21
